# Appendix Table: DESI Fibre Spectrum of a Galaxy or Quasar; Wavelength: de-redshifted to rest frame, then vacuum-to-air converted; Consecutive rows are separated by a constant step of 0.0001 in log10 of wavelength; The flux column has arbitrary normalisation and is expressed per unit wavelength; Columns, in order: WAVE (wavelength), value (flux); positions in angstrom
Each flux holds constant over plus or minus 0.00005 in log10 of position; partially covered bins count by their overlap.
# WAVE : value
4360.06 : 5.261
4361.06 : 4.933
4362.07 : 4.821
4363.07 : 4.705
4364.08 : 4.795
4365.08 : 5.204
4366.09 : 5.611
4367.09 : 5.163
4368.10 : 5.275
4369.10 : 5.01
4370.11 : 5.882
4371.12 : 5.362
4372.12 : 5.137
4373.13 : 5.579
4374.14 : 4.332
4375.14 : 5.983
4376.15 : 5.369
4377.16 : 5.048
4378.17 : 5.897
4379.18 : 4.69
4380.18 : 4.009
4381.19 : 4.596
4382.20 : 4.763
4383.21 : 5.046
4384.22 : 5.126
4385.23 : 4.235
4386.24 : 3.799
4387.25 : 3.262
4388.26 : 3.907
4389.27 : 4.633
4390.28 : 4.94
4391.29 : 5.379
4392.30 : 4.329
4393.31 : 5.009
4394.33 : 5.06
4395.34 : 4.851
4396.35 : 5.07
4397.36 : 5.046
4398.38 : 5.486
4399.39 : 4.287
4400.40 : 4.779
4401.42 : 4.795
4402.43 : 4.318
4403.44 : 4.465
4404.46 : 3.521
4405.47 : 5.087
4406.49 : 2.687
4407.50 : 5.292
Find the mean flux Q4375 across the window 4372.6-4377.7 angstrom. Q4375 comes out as 5.26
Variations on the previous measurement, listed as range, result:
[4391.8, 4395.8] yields 4.81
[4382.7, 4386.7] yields 4.56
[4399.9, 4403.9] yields 4.59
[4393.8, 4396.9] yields 4.99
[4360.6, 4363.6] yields 4.81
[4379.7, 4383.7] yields 4.6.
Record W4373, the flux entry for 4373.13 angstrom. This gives 5.579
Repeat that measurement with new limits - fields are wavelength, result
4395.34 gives 4.851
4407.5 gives 5.292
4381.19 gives 4.596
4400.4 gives 4.779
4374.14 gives 4.332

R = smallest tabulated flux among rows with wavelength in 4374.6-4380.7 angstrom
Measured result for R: 4.009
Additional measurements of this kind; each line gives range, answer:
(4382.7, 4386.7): 3.799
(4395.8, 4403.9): 4.287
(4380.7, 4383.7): 4.596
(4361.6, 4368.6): 4.705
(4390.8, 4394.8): 4.329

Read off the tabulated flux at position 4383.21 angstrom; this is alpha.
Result 5.046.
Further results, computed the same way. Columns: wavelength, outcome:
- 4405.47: 5.087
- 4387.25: 3.262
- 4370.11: 5.882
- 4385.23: 4.235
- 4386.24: 3.799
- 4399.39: 4.287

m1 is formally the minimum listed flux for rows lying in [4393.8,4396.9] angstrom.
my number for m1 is 4.851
